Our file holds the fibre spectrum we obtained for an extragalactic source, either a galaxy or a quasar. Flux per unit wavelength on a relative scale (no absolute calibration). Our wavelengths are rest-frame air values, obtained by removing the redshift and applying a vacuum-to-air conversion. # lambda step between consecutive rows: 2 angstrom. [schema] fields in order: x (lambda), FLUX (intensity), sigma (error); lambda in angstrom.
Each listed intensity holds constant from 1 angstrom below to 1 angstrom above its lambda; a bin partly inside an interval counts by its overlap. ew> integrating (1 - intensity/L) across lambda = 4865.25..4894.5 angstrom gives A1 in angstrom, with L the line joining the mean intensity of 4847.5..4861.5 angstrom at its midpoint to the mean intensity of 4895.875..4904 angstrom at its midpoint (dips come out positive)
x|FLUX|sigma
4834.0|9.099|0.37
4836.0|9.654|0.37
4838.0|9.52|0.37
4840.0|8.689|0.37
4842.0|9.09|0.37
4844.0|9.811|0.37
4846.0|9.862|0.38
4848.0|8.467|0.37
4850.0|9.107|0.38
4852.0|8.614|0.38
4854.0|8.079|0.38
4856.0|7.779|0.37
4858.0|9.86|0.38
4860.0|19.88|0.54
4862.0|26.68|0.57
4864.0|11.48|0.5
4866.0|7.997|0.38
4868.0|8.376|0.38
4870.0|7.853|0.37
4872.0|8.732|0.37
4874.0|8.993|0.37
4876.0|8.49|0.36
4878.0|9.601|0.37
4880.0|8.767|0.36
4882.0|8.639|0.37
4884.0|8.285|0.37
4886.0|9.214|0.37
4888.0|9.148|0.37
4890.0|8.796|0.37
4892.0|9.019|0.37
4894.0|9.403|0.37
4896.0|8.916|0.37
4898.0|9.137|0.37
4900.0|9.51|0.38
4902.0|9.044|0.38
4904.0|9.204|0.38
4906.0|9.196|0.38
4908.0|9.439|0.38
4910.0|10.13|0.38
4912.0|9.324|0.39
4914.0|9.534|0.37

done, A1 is 3.46 angstrom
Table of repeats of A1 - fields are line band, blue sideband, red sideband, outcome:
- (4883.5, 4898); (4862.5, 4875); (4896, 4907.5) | 0.5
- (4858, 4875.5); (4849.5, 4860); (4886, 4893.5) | -5.0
